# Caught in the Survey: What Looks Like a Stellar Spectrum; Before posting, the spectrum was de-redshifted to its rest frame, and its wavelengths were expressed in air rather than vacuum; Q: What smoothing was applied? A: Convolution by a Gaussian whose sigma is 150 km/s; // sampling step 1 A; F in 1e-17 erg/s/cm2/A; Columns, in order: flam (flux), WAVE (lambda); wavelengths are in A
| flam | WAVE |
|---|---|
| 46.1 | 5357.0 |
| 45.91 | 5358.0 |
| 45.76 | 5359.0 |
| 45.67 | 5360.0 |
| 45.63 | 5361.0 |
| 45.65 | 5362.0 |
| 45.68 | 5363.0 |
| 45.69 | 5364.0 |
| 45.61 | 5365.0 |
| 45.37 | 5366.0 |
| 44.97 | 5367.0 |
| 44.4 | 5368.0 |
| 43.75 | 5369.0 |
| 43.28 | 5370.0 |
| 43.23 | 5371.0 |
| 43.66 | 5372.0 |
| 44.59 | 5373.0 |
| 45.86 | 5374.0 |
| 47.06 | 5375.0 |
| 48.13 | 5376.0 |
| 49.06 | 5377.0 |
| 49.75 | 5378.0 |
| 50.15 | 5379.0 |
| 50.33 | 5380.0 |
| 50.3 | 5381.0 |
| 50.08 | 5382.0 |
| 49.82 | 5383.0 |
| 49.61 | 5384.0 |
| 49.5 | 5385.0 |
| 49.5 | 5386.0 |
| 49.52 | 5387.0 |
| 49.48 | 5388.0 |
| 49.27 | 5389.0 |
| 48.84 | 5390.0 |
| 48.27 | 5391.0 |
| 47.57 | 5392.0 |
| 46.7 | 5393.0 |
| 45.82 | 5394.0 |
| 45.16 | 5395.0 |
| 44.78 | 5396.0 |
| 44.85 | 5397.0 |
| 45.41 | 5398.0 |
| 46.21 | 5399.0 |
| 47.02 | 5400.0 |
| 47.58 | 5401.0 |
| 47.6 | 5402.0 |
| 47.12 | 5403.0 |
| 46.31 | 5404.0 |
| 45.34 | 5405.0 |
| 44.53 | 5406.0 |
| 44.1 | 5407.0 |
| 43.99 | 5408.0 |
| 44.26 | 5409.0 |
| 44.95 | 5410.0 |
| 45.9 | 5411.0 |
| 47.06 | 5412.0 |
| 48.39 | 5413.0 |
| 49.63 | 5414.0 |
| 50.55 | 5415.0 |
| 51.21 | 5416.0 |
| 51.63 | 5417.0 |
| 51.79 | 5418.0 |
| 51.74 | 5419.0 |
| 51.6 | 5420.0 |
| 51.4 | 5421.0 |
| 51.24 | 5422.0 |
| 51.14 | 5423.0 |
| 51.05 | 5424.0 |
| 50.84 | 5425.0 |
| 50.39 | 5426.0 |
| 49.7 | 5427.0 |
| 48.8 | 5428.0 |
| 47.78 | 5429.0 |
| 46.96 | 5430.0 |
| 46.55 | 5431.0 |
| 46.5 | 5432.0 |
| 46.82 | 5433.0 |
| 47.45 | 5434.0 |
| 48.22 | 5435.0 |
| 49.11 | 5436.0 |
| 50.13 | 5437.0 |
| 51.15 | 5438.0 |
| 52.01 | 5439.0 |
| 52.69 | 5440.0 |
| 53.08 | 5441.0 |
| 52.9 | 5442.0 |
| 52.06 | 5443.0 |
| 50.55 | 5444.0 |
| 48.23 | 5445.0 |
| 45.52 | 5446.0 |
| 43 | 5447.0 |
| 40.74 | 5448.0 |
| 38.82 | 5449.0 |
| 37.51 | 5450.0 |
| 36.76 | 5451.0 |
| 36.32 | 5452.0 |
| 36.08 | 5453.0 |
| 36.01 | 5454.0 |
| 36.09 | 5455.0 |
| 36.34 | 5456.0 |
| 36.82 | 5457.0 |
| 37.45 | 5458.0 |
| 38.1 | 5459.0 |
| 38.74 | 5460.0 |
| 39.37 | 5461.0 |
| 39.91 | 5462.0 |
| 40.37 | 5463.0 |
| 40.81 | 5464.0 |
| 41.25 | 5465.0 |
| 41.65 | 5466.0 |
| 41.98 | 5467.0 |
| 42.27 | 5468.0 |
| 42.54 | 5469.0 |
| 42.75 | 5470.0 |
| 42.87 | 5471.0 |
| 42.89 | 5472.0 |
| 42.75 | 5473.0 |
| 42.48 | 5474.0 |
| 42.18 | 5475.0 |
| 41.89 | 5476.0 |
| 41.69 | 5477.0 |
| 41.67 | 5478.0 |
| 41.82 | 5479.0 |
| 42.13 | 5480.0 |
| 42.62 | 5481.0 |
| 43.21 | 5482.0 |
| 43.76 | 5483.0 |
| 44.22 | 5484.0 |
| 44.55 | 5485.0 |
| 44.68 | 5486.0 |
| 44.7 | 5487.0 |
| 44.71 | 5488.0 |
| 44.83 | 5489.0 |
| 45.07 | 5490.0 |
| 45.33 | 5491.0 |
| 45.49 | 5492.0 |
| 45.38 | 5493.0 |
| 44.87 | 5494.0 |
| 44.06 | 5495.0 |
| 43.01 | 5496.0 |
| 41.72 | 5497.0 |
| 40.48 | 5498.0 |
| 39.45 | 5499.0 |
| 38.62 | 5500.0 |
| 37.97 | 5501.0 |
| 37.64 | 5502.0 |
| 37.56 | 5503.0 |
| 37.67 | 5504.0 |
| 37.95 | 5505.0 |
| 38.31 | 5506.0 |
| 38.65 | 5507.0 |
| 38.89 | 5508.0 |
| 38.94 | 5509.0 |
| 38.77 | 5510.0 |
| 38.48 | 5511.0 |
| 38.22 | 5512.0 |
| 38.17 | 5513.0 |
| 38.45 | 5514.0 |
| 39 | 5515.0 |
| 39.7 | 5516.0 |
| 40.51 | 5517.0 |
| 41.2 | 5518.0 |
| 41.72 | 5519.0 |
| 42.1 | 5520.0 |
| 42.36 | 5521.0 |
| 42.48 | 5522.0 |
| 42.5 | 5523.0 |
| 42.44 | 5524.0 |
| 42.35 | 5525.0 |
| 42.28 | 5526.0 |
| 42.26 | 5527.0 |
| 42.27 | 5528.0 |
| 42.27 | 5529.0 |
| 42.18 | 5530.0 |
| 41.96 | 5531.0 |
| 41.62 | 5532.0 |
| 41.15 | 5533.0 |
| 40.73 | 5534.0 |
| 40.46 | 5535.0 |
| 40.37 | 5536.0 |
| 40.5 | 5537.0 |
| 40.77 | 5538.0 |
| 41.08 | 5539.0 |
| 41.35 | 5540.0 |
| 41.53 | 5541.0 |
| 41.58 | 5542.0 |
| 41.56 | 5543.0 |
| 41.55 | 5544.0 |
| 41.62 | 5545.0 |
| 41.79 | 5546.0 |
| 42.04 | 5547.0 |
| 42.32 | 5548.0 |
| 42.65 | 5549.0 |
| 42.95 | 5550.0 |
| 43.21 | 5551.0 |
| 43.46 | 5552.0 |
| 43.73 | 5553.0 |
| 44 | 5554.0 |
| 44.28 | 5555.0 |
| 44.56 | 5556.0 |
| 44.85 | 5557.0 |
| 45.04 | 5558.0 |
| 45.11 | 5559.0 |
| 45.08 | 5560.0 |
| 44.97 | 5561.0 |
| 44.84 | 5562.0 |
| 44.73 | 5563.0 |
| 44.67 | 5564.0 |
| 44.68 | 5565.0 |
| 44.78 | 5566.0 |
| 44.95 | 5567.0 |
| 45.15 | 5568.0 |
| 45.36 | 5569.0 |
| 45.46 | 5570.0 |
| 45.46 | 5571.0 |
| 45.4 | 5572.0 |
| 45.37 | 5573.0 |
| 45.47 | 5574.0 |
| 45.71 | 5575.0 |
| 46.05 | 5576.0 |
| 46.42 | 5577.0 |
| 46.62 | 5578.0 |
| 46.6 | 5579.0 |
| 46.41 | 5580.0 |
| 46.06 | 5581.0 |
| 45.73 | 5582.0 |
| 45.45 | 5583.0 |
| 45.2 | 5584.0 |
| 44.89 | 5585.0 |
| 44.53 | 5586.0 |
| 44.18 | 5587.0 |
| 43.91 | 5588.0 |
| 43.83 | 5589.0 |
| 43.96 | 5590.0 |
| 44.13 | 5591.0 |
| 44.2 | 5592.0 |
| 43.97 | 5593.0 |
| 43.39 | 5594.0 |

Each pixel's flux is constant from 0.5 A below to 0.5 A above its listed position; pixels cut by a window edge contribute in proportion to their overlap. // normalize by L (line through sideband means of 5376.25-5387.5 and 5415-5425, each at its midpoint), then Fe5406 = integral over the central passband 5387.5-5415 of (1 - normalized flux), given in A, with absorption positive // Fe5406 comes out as 2.2 A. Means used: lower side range 49.7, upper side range 51.3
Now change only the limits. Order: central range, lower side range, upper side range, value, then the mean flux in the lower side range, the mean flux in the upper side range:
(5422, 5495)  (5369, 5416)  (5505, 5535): -0.6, 47.2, 40.6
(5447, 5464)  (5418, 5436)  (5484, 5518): 3.0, 49.4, 41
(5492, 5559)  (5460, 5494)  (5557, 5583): 4.3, 42.8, 45.4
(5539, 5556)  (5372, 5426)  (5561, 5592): 1.2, 48.2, 45.2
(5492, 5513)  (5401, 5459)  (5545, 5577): 2.5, 46.5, 44.4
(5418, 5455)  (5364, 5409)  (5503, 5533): -2.3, 46.9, 40.4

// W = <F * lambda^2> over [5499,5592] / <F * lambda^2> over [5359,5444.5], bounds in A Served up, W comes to 0.9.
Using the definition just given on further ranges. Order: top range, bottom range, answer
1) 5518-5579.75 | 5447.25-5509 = 1.09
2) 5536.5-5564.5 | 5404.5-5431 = 0.93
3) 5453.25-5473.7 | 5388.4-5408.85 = 0.89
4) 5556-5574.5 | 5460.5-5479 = 1.12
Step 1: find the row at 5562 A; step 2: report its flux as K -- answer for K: 44.84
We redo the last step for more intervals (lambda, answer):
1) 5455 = 36.09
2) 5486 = 44.68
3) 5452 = 36.32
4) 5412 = 47.06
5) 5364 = 45.69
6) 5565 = 44.68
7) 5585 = 44.89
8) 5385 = 49.5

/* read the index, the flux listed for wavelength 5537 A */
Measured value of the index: 40.5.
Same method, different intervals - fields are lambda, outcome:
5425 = 50.84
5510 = 38.77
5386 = 49.5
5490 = 45.07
